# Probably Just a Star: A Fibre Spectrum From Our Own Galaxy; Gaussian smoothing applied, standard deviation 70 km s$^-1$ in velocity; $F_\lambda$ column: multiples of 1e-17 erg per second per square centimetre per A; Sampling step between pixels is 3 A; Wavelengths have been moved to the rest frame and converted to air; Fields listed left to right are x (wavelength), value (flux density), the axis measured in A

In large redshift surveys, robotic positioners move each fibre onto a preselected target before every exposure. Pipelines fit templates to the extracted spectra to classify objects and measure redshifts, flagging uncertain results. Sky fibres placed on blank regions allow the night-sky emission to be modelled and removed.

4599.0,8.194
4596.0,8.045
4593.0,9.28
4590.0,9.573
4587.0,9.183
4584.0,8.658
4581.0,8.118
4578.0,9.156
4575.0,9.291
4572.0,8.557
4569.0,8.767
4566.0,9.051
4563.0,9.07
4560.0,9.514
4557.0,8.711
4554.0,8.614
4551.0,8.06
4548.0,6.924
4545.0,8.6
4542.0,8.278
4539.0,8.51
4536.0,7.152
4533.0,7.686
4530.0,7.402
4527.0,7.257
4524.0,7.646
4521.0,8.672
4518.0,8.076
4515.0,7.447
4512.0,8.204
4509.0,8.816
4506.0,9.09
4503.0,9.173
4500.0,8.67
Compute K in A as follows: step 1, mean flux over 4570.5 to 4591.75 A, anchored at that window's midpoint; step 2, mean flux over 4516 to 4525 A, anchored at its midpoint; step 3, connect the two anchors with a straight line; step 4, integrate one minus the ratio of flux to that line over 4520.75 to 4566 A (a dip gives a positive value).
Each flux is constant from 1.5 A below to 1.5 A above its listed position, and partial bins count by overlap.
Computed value 1.5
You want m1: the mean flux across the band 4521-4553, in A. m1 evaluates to 7.81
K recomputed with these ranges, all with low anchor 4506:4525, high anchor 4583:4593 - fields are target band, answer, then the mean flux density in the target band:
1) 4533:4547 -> 0.84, 8.04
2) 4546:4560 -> 0.77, 8.25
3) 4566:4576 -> 0.09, 8.88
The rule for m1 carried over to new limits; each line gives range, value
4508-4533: 7.91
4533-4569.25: 8.4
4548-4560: 8.4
